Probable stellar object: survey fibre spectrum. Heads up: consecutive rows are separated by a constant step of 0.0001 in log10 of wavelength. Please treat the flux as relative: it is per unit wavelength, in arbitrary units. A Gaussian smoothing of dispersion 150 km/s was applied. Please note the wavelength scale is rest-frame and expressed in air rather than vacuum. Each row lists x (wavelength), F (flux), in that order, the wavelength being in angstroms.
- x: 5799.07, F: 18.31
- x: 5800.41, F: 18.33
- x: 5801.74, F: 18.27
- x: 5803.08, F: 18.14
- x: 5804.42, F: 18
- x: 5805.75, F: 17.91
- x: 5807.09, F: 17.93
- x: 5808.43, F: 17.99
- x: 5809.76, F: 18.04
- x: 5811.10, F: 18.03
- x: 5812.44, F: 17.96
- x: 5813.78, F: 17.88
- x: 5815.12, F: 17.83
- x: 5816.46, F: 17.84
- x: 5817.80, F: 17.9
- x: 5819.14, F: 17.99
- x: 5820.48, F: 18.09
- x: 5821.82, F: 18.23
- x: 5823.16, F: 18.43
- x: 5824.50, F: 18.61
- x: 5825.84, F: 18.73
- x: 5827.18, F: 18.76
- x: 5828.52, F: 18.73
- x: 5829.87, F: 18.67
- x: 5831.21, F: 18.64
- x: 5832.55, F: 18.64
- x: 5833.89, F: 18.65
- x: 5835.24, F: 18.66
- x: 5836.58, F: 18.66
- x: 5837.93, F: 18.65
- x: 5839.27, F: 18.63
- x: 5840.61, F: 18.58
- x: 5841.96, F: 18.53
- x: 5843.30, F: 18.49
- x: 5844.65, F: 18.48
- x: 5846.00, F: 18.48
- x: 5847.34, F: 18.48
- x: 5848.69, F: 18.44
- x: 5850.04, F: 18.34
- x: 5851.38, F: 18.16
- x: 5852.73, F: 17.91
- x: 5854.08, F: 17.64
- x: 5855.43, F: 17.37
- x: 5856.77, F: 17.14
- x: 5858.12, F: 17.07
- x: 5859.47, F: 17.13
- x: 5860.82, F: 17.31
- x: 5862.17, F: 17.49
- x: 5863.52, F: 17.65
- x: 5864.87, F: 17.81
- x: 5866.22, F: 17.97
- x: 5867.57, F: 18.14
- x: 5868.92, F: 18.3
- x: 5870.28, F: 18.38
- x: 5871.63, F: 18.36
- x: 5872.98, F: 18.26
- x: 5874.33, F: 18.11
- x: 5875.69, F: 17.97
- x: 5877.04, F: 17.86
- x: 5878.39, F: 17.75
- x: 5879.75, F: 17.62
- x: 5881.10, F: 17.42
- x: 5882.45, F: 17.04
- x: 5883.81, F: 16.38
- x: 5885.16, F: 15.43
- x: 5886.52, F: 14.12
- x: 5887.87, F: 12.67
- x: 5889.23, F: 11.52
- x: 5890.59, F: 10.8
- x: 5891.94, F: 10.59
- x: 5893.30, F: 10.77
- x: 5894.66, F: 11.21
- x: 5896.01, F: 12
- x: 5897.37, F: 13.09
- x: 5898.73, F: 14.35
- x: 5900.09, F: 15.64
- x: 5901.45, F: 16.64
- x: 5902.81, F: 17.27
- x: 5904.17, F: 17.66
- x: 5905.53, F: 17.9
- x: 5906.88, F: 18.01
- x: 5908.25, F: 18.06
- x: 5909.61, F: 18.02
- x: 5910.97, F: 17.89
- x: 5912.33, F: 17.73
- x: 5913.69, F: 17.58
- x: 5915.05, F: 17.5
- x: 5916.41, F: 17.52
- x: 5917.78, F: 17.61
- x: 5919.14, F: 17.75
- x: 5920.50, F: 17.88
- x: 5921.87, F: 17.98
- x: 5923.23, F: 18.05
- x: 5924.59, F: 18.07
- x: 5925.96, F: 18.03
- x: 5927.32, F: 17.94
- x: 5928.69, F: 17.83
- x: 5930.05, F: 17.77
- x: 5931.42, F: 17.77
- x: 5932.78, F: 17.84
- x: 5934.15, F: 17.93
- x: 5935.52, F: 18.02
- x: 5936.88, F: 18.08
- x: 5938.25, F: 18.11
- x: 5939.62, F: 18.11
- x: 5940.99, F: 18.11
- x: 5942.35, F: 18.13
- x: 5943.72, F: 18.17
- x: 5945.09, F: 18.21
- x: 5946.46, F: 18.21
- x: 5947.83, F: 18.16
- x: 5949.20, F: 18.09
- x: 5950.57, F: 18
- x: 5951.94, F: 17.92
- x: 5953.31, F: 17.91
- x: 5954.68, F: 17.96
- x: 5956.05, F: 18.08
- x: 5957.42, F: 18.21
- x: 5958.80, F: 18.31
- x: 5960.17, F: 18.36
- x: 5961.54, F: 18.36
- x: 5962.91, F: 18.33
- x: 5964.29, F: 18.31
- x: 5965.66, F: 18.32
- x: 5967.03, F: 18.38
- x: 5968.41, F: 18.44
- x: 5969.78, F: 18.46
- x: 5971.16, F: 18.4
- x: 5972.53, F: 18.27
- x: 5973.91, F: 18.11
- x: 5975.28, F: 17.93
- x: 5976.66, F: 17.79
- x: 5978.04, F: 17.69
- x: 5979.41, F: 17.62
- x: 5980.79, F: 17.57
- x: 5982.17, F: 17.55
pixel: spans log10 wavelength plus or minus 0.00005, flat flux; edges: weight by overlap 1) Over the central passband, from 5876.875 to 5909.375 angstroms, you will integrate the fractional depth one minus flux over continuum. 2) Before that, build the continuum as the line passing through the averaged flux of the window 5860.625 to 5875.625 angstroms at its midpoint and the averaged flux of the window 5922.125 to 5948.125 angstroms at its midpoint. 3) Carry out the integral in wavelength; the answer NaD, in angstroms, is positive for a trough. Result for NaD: 5.3 angstroms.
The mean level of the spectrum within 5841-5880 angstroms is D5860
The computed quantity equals 18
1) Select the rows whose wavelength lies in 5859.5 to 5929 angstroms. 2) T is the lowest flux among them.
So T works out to 10.59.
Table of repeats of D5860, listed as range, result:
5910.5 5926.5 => 17.8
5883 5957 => 16.7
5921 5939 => 18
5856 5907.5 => 16.1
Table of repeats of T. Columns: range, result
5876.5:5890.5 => 11.52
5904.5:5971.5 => 17.5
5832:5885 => 16.38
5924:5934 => 17.77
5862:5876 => 17.49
